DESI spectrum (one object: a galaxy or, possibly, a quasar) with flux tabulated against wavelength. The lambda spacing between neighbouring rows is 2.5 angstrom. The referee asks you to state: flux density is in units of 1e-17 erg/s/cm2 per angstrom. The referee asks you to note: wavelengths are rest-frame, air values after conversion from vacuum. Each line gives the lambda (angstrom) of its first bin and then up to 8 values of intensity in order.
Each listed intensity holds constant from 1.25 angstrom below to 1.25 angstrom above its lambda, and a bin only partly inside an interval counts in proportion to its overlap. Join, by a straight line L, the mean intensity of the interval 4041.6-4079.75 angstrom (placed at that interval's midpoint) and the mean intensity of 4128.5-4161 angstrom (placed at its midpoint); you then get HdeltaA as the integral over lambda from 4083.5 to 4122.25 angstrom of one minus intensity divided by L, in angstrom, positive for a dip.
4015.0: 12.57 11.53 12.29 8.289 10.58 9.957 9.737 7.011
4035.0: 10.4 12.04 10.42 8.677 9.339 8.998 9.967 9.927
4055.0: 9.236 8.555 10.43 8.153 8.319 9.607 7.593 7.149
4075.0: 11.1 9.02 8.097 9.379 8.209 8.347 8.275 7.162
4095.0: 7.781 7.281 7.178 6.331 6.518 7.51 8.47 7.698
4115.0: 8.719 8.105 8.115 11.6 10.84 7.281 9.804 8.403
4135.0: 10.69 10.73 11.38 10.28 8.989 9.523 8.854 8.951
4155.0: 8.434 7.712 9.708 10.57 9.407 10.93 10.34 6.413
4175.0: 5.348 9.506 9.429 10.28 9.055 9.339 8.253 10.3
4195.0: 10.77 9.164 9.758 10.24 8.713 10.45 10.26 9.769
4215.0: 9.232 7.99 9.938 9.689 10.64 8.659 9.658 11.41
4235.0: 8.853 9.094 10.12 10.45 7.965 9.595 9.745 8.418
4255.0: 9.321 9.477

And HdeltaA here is 6.0 angstrom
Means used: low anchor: 9.05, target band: 7.82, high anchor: 9.48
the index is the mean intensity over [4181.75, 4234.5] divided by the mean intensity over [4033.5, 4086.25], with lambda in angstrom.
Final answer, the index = 1.05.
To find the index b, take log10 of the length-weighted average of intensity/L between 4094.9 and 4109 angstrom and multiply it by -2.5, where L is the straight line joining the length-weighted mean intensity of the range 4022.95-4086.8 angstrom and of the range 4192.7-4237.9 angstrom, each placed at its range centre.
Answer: 0.31 mag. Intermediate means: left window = 9.26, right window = 9.71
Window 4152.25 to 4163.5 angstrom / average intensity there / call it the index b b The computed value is 9.05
